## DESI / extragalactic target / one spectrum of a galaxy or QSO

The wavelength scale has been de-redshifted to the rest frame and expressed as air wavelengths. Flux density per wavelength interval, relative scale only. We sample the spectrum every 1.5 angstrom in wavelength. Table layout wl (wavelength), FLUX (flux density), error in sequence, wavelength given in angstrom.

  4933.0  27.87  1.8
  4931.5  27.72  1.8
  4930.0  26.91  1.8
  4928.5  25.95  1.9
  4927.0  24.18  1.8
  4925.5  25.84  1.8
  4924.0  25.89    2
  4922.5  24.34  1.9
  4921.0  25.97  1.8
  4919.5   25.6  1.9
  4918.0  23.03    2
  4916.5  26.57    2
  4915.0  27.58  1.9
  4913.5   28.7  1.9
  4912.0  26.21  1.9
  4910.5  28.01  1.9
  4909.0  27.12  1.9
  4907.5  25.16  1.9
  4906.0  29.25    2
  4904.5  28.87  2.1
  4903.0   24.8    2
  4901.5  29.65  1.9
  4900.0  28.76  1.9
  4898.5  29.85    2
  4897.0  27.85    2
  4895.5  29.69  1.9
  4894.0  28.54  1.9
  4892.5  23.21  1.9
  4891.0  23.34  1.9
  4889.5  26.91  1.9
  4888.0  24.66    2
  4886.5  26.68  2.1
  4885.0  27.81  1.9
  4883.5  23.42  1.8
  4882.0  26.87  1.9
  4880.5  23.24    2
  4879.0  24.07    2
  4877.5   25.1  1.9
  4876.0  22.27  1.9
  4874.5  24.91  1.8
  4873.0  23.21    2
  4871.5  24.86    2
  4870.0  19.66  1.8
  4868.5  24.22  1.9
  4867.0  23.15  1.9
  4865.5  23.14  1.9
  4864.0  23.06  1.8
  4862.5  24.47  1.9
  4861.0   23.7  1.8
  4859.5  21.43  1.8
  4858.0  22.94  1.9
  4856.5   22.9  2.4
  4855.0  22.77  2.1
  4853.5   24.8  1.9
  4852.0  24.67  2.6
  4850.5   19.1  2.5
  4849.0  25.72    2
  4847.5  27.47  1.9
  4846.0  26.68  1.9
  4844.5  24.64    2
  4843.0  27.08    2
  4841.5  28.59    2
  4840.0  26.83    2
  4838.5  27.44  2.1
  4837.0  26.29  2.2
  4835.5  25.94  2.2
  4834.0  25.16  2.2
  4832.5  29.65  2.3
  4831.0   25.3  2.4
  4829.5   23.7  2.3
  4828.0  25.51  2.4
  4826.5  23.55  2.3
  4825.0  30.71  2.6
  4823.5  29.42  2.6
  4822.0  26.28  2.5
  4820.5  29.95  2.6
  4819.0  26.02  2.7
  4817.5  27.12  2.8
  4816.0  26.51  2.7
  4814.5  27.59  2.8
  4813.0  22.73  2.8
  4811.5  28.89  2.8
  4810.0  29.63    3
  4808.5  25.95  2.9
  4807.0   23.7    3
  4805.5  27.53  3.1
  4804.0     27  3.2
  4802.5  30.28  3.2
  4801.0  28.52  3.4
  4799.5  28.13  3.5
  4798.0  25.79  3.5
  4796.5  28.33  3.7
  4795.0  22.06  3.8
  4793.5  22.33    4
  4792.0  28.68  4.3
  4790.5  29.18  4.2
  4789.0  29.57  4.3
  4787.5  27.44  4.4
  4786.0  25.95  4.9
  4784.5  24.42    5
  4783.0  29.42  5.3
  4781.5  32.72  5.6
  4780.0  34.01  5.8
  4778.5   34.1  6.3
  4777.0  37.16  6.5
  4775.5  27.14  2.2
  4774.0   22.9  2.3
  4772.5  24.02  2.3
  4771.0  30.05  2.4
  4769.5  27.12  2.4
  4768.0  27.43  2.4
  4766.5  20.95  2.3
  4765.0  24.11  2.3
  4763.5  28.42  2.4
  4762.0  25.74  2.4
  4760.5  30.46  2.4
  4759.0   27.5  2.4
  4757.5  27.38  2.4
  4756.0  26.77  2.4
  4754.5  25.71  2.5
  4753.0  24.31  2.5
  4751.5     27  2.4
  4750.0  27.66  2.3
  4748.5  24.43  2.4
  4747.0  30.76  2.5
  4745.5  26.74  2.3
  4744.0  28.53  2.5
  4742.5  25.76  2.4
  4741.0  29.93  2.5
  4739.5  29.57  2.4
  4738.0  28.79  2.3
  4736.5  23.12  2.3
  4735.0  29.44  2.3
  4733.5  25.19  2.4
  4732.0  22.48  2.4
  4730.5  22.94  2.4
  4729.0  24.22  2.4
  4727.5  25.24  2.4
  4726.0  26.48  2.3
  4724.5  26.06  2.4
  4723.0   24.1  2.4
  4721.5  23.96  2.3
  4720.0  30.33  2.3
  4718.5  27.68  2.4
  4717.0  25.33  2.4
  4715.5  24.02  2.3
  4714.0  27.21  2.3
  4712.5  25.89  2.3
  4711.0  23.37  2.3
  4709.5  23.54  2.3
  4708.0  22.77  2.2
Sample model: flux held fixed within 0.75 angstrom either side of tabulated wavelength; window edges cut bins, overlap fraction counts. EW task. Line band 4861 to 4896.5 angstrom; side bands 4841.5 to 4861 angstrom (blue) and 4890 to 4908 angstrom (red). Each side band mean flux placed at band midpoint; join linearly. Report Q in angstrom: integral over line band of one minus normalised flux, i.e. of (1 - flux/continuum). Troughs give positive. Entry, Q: 2.0 angstrom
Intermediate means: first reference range 24.3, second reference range 27.4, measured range 24.6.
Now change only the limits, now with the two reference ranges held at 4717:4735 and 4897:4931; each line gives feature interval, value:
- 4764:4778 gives -0.6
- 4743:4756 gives -0.6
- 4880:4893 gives 0.7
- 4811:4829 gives -0.6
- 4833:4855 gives 0.5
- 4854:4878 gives 2.9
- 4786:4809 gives -0.8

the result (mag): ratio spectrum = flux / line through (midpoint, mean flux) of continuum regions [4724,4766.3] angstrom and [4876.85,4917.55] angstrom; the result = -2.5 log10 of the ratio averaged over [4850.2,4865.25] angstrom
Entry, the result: 0.16 mag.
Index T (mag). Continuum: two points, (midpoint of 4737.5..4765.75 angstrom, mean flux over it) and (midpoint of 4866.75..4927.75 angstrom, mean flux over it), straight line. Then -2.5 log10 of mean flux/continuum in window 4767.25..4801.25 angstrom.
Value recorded -0.043 mag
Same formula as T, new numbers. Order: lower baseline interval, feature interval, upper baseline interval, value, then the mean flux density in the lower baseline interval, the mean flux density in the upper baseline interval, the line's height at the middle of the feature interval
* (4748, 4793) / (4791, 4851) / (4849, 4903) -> -0.01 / 27.7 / 24.7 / 26.3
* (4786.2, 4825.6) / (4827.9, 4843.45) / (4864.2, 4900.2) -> 0.00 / 27.3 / 25.1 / 26.4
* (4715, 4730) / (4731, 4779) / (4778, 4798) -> -0.01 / 25.7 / 28.2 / 26.9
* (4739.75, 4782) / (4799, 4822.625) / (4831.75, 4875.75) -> -0.05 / 27.8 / 24.6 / 26.1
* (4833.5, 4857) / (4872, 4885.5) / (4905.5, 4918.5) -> 0.07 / 25.4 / 26.9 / 26.1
